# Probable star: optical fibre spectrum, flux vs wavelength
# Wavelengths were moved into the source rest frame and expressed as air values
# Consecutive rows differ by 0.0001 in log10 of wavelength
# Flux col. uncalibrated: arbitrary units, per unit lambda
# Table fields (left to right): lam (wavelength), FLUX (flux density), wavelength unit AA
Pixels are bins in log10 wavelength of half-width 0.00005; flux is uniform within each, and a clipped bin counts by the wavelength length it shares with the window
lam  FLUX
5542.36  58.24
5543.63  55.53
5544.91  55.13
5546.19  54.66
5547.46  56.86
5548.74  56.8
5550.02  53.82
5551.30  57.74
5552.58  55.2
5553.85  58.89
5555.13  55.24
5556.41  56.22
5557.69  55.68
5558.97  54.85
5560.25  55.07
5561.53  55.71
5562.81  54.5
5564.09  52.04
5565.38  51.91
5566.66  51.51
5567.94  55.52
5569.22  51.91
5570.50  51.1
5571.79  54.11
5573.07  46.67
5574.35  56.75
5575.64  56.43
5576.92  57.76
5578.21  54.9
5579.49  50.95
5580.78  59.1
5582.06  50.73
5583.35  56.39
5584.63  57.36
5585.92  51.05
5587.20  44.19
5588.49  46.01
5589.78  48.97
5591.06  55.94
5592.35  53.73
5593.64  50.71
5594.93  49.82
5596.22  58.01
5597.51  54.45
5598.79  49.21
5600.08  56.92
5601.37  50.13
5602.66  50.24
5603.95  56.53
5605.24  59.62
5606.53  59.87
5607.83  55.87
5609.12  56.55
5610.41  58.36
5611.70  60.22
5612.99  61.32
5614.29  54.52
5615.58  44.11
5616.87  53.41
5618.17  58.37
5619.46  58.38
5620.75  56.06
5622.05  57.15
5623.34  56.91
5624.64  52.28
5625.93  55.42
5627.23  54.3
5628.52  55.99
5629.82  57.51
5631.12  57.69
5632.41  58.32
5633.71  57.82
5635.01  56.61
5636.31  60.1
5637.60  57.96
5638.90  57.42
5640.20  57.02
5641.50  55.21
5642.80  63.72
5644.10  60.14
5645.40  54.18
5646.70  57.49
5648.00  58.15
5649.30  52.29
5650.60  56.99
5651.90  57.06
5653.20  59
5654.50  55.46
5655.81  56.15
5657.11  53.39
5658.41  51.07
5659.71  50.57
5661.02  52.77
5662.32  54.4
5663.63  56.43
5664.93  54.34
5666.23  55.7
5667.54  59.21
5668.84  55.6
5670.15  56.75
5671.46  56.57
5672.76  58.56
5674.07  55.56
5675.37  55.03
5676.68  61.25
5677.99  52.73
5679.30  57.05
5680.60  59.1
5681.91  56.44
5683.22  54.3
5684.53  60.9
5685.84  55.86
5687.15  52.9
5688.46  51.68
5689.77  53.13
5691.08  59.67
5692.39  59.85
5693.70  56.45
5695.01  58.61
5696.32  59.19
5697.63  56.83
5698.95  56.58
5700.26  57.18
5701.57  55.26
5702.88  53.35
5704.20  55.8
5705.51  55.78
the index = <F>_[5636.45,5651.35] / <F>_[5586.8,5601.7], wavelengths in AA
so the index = 1.11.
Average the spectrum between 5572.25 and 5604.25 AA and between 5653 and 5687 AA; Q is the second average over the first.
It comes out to 1.1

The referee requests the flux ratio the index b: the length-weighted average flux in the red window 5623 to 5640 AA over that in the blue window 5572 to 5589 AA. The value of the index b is 1.1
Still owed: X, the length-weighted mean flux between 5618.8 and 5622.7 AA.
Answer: 57.3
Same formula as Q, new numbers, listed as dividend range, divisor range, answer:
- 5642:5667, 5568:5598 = 1.05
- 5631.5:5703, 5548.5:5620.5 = 1.04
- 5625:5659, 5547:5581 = 1.04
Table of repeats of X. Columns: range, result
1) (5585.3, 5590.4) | 47.5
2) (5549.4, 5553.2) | 55.5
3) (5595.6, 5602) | 53.8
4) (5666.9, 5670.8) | 57.2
